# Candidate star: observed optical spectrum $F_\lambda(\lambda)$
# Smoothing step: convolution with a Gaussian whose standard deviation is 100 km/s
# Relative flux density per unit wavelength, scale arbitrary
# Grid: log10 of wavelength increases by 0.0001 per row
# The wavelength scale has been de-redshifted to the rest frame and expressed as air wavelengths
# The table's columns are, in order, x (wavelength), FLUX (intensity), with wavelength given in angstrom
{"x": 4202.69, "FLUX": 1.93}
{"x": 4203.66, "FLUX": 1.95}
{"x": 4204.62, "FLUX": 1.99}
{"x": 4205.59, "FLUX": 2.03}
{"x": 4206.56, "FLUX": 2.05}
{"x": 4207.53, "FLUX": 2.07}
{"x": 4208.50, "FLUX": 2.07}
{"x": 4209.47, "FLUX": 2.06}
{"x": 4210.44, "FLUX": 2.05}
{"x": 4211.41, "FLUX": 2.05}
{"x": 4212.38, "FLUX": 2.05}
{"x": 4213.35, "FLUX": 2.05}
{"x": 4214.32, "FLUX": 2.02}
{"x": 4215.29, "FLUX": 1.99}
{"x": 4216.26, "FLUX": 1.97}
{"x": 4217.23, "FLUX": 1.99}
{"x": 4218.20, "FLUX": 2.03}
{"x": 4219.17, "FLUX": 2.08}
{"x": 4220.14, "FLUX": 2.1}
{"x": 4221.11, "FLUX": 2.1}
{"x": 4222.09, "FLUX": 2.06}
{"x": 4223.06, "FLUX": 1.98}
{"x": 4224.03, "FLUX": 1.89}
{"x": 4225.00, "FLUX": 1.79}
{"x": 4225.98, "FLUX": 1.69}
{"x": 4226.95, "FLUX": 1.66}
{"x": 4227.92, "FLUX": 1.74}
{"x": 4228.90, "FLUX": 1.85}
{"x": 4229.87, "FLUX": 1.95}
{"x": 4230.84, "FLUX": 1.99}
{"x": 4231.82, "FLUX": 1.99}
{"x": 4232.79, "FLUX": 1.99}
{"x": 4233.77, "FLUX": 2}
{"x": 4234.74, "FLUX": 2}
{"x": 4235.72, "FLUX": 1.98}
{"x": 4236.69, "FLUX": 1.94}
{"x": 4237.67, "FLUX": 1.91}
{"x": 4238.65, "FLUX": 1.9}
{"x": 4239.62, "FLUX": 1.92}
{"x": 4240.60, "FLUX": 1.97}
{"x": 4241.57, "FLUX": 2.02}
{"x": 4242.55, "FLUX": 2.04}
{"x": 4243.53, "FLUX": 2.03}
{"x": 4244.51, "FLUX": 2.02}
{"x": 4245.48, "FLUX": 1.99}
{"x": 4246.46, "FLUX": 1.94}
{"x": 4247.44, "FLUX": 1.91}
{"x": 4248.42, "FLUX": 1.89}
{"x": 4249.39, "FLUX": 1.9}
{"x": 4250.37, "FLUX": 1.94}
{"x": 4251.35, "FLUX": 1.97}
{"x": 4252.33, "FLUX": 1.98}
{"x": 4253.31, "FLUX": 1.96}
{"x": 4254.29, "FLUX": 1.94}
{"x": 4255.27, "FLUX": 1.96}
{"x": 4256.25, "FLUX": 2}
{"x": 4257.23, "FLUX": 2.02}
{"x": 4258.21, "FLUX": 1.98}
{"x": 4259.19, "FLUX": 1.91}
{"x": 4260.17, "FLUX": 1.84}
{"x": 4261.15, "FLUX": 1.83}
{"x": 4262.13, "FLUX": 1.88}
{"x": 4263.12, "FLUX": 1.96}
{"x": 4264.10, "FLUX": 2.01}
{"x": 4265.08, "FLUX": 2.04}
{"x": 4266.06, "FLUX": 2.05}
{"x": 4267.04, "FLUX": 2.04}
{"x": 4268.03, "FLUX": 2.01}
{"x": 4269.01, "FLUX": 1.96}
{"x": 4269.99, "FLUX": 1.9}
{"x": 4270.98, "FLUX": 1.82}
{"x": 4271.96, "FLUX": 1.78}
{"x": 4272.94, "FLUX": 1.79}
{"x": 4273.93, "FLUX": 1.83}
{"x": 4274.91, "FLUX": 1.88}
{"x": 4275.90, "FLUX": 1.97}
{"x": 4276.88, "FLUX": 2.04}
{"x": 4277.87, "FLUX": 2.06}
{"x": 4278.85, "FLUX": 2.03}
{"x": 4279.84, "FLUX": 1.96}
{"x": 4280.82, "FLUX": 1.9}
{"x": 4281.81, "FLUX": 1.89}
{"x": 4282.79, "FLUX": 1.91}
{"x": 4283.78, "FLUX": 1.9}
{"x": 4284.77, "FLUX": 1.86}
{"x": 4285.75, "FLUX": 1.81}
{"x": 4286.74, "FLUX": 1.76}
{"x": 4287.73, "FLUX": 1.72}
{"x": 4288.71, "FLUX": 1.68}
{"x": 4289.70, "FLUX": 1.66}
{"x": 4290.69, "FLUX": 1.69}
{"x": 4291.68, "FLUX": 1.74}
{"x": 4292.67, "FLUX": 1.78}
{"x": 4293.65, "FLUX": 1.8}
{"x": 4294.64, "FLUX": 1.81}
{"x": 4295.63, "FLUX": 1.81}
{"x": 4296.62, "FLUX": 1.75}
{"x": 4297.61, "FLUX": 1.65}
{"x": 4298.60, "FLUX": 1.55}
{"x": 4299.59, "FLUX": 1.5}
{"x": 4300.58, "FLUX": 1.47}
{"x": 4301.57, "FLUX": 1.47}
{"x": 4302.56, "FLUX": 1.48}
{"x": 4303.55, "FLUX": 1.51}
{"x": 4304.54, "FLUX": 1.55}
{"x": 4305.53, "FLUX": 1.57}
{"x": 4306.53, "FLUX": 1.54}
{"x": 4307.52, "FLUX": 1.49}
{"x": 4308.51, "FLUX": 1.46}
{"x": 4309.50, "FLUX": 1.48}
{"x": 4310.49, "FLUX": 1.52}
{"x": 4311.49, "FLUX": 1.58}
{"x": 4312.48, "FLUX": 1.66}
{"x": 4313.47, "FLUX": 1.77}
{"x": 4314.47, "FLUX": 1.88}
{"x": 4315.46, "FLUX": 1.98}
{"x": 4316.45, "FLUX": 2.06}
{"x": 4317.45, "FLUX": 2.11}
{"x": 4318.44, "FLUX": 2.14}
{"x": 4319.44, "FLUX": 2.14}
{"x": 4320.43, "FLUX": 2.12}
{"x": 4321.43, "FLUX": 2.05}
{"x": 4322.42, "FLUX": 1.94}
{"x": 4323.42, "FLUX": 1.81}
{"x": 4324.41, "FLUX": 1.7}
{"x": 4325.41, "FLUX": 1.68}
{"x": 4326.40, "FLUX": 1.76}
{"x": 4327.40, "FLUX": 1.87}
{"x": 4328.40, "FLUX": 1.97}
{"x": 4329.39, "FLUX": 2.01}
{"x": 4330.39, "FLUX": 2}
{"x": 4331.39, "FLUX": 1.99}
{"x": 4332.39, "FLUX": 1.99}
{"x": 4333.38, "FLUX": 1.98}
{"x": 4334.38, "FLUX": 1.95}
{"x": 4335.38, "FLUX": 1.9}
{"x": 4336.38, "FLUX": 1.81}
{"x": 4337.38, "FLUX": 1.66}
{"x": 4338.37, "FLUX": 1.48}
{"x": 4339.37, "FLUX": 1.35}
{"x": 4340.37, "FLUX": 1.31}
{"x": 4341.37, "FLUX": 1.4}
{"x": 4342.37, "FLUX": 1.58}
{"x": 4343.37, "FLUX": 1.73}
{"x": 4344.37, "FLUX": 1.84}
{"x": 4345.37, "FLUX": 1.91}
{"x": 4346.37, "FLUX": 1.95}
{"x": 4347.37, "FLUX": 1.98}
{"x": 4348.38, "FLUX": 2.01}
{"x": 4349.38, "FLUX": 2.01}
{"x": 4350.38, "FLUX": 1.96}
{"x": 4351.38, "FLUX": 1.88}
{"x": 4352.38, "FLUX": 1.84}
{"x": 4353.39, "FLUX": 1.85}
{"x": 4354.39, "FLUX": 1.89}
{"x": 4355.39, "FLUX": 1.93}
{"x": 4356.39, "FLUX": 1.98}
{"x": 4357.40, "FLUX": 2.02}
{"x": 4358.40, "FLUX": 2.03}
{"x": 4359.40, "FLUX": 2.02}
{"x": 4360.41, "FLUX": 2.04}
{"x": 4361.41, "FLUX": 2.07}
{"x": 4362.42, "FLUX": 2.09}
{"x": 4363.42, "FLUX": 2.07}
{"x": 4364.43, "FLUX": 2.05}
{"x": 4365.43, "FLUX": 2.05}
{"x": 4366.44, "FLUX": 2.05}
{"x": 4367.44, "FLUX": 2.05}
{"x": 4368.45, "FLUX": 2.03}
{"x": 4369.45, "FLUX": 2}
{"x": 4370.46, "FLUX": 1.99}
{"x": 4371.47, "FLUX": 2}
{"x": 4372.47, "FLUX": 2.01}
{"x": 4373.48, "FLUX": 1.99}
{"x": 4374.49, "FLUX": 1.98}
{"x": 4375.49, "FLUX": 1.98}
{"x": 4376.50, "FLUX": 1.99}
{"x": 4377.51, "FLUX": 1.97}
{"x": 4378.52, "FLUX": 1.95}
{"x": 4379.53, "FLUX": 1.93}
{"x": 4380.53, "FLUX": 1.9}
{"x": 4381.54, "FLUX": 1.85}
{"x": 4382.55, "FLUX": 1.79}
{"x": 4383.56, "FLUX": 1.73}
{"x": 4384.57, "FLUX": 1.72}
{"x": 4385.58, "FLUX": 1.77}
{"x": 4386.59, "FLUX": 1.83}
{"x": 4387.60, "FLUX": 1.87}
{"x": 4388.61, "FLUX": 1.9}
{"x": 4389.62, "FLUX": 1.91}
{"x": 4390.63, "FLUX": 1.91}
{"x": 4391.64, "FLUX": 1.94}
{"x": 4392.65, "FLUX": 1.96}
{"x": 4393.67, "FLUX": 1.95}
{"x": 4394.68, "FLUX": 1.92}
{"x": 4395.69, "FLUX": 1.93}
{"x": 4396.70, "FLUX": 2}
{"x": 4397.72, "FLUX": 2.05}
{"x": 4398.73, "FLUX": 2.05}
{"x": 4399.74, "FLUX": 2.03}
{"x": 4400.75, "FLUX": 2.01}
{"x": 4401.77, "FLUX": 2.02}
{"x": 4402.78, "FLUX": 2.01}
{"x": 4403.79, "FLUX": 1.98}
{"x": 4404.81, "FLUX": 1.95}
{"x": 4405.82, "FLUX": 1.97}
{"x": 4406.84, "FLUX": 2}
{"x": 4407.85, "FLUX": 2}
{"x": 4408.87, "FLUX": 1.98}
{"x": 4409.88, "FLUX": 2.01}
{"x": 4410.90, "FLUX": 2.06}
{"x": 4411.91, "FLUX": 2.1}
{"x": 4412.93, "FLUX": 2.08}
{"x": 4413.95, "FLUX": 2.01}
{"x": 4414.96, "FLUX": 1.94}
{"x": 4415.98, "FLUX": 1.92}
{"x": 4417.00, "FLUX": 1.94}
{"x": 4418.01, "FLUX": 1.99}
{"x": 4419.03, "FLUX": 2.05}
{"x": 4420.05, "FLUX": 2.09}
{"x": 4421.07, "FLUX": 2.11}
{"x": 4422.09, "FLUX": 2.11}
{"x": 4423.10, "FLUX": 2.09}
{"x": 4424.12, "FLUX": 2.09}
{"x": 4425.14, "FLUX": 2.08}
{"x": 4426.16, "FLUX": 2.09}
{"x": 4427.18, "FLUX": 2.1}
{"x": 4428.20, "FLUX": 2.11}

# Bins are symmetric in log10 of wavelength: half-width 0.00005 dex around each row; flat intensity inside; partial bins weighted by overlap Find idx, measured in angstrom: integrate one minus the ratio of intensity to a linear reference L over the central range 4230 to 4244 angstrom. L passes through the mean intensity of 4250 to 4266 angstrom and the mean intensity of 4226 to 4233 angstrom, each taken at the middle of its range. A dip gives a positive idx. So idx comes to -0.6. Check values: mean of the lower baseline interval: 1.87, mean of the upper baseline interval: 1.95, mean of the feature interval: 1.98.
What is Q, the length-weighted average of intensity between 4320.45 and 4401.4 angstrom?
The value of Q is 1.91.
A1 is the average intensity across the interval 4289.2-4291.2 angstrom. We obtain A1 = 1.67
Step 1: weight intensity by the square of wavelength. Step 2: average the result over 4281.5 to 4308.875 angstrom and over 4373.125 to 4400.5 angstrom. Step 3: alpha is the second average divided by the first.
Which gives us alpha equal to 1.20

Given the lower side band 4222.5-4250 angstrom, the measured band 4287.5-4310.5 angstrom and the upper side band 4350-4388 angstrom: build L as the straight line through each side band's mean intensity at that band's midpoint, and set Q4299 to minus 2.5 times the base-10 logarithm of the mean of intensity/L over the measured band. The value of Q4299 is 0.20 mag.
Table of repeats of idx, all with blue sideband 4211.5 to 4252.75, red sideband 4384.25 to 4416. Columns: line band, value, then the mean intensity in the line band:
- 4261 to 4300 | 2.17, 1.85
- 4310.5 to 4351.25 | 2.39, 1.85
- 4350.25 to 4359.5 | 0.13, 1.94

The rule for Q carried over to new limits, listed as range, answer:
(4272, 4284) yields 1.93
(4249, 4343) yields 1.82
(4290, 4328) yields 1.73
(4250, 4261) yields 1.95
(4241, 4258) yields 1.97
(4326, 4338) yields 1.9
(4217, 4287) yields 1.94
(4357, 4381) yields 2.01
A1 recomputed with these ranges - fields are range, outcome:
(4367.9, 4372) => 2.01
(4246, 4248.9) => 1.91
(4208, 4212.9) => 2.05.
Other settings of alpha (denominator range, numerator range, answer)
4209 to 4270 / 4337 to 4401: 1.03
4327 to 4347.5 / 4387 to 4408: 1.13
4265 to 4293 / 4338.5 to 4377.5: 1.06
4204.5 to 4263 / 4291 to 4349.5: 0.93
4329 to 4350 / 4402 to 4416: 1.15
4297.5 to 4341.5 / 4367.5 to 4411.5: 1.16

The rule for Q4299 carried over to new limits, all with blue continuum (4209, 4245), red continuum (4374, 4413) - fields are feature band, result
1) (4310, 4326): 0.042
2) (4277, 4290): 0.055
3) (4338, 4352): 0.122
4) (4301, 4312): 0.280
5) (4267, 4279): 0.022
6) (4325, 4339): 0.055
